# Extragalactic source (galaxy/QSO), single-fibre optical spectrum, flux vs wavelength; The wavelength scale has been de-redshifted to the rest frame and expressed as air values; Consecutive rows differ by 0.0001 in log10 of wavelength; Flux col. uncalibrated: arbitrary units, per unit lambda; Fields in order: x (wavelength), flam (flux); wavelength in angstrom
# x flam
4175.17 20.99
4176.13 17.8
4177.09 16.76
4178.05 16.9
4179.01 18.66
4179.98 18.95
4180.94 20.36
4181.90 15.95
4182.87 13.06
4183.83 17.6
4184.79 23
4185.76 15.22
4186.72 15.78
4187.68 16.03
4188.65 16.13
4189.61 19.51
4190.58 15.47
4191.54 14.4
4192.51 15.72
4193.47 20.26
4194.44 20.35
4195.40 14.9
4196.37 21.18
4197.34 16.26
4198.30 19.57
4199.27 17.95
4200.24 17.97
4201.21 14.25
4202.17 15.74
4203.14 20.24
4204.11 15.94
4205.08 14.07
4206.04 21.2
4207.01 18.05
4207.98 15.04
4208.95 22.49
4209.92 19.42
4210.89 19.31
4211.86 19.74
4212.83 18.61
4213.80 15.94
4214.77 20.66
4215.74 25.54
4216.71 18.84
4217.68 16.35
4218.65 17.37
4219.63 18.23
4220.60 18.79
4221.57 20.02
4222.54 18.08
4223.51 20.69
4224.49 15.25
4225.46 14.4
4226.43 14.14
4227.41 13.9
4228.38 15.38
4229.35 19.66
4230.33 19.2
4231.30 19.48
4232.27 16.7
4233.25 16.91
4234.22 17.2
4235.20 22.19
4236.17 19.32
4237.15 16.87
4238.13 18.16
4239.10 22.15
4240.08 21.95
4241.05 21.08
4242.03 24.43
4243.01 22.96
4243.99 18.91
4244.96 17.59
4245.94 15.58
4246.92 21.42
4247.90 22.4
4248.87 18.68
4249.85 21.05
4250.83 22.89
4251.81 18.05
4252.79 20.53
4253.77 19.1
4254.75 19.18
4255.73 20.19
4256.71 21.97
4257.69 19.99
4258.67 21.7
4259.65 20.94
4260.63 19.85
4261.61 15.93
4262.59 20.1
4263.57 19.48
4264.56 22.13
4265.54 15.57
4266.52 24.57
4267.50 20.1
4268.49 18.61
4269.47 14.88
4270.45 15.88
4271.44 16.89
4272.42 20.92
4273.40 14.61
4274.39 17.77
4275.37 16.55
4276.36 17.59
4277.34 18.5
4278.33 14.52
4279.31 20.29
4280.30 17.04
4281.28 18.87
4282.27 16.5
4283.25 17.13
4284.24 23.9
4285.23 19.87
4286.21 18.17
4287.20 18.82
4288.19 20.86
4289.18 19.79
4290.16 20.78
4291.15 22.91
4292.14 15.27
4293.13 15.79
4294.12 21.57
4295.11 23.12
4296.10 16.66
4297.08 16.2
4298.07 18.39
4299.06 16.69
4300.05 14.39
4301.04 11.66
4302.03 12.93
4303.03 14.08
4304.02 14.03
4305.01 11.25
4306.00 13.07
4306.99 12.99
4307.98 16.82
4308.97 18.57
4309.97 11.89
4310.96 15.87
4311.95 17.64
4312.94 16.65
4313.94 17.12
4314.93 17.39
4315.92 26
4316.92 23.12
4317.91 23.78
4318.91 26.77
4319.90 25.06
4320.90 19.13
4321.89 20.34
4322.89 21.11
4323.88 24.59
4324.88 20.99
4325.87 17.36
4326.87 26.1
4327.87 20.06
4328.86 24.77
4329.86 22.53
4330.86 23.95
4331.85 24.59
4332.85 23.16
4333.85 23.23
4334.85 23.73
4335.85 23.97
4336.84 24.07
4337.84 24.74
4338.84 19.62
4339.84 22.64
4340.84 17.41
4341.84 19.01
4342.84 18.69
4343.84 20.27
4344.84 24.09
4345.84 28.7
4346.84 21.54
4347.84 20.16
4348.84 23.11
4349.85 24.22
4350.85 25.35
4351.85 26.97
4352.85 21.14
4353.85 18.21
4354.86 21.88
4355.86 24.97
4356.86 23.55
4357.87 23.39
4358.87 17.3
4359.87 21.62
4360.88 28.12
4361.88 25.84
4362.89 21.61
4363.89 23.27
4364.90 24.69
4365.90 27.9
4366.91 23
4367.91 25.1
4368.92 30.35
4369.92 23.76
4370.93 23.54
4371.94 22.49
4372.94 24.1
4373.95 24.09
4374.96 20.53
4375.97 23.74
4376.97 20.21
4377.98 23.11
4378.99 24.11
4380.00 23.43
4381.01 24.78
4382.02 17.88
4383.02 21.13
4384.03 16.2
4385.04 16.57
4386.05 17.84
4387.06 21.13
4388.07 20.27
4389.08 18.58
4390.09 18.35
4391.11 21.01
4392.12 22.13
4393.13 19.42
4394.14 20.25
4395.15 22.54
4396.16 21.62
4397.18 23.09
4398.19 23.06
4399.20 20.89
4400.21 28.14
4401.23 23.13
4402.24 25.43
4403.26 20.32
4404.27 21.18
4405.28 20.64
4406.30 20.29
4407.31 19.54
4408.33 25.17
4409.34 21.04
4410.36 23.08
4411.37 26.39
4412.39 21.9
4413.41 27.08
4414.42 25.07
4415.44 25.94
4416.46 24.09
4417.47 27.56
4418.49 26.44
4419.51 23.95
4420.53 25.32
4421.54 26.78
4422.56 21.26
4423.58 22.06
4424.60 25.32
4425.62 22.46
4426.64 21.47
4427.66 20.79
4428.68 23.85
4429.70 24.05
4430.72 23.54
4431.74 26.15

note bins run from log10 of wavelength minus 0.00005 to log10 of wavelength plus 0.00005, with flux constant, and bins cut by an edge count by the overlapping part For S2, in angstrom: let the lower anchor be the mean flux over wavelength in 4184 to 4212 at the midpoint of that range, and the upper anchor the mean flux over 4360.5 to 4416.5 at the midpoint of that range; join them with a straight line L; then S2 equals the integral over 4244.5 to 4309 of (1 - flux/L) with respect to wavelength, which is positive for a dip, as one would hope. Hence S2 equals 4.8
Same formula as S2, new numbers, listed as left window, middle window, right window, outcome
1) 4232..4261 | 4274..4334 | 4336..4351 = 6.7 angstrom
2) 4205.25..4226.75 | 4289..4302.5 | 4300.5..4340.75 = 1.4 angstrom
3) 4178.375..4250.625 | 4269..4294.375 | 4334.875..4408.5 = 2.3 angstrom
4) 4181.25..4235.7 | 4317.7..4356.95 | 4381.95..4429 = -3.5 angstrom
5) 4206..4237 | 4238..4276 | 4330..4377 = 0.0 angstrom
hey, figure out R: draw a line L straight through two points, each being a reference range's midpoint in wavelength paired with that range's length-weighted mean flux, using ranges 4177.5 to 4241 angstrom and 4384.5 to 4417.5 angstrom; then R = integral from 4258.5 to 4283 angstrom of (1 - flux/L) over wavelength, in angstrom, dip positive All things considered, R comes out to 1.24 angstrom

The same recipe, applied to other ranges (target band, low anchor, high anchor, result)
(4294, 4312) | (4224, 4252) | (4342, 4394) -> 4.5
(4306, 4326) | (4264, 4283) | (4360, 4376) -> 1.3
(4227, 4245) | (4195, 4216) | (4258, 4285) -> -0.8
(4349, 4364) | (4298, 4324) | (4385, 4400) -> -2.9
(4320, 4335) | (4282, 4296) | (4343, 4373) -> -0.4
